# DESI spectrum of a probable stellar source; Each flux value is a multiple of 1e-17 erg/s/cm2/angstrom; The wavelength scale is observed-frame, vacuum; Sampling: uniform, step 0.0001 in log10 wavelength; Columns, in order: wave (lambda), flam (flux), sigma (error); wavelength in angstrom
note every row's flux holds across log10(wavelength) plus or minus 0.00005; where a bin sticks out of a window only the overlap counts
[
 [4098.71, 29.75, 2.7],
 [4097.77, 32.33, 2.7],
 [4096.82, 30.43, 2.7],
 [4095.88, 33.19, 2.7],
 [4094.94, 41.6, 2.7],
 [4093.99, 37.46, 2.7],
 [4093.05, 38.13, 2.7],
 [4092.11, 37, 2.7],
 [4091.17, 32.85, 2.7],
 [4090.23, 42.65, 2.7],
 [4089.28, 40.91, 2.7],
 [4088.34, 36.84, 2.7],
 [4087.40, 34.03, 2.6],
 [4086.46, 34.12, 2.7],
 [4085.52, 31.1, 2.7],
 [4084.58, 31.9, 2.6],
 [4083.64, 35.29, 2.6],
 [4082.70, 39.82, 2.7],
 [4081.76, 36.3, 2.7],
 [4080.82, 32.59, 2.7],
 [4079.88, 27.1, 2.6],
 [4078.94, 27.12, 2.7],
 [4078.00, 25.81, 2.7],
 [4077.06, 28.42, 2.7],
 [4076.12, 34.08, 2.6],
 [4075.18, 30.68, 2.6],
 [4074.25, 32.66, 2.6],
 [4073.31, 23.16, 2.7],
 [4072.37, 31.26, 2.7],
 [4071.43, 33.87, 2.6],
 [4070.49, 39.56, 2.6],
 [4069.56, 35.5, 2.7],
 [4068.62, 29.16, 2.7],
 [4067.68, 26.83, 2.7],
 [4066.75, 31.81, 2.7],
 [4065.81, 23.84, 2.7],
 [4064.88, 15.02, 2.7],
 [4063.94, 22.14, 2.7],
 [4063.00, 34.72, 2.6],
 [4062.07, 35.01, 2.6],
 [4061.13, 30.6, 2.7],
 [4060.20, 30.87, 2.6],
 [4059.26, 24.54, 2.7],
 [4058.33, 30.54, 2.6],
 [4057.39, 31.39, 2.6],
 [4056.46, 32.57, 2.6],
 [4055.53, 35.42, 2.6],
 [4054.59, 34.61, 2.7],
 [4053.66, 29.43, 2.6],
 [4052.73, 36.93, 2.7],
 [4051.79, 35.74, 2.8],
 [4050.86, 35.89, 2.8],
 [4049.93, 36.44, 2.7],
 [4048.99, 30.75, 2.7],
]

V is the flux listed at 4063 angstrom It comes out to 34.72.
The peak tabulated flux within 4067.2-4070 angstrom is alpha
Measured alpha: 35.5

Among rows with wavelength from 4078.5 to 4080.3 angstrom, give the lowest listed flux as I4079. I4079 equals 27.1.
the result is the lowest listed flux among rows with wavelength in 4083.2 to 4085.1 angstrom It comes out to 31.9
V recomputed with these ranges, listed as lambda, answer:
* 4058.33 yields 30.54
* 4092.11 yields 37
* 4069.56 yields 35.5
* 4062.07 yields 35.01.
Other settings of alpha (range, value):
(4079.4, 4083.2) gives 39.82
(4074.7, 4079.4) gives 34.08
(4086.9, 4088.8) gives 36.84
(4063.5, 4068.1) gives 31.81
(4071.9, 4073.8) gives 31.26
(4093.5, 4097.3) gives 41.6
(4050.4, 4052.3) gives 35.89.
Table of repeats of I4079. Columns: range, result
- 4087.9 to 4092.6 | 32.85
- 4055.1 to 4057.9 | 31.39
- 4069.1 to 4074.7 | 23.16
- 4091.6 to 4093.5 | 37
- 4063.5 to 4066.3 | 15.02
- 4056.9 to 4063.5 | 24.54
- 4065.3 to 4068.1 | 23.84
